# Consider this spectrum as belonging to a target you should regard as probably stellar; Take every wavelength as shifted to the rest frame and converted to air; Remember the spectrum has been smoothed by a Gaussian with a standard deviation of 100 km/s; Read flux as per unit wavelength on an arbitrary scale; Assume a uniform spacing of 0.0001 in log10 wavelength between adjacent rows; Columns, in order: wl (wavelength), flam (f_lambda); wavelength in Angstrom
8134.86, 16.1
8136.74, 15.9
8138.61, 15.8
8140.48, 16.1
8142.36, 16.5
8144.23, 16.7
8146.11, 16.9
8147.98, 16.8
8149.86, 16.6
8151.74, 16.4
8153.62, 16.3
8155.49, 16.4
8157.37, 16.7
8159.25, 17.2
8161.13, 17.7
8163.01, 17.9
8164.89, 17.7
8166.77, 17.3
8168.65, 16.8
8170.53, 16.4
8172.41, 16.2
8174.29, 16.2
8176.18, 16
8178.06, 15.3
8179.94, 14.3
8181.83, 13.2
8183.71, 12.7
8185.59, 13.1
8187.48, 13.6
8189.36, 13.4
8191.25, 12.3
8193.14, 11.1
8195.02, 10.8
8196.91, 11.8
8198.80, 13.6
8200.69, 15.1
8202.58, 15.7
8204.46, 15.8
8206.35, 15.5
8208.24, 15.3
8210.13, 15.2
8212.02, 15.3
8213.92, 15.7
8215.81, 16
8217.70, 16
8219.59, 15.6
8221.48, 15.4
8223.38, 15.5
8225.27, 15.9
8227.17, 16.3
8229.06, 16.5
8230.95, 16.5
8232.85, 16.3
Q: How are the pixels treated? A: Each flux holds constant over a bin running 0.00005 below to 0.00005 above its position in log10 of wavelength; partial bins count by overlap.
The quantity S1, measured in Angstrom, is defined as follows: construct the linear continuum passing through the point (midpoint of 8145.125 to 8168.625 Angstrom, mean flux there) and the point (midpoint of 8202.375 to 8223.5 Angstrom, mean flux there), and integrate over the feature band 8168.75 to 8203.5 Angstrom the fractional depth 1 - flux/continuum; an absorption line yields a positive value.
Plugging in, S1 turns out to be 4.8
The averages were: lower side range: 17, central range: 14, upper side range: 15.6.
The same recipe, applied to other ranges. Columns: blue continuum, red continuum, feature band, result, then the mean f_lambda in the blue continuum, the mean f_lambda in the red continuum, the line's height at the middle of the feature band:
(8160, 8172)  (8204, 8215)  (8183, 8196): 3.1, 17.3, 15.4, 16.3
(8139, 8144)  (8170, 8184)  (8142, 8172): -2.1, 16.3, 15.1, 15.8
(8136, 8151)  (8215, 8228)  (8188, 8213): 3.2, 16.4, 15.8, 16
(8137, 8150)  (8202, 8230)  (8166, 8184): 0.7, 16.5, 15.7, 16.1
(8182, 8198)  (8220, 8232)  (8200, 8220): -1.6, 12.4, 16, 14.4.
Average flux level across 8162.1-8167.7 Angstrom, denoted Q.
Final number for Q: 17.6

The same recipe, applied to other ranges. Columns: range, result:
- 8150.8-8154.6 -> 16.4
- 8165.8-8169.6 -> 17.1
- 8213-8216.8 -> 15.9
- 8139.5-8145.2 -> 16.4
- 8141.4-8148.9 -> 16.7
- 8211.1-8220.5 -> 15.7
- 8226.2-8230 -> 16.4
